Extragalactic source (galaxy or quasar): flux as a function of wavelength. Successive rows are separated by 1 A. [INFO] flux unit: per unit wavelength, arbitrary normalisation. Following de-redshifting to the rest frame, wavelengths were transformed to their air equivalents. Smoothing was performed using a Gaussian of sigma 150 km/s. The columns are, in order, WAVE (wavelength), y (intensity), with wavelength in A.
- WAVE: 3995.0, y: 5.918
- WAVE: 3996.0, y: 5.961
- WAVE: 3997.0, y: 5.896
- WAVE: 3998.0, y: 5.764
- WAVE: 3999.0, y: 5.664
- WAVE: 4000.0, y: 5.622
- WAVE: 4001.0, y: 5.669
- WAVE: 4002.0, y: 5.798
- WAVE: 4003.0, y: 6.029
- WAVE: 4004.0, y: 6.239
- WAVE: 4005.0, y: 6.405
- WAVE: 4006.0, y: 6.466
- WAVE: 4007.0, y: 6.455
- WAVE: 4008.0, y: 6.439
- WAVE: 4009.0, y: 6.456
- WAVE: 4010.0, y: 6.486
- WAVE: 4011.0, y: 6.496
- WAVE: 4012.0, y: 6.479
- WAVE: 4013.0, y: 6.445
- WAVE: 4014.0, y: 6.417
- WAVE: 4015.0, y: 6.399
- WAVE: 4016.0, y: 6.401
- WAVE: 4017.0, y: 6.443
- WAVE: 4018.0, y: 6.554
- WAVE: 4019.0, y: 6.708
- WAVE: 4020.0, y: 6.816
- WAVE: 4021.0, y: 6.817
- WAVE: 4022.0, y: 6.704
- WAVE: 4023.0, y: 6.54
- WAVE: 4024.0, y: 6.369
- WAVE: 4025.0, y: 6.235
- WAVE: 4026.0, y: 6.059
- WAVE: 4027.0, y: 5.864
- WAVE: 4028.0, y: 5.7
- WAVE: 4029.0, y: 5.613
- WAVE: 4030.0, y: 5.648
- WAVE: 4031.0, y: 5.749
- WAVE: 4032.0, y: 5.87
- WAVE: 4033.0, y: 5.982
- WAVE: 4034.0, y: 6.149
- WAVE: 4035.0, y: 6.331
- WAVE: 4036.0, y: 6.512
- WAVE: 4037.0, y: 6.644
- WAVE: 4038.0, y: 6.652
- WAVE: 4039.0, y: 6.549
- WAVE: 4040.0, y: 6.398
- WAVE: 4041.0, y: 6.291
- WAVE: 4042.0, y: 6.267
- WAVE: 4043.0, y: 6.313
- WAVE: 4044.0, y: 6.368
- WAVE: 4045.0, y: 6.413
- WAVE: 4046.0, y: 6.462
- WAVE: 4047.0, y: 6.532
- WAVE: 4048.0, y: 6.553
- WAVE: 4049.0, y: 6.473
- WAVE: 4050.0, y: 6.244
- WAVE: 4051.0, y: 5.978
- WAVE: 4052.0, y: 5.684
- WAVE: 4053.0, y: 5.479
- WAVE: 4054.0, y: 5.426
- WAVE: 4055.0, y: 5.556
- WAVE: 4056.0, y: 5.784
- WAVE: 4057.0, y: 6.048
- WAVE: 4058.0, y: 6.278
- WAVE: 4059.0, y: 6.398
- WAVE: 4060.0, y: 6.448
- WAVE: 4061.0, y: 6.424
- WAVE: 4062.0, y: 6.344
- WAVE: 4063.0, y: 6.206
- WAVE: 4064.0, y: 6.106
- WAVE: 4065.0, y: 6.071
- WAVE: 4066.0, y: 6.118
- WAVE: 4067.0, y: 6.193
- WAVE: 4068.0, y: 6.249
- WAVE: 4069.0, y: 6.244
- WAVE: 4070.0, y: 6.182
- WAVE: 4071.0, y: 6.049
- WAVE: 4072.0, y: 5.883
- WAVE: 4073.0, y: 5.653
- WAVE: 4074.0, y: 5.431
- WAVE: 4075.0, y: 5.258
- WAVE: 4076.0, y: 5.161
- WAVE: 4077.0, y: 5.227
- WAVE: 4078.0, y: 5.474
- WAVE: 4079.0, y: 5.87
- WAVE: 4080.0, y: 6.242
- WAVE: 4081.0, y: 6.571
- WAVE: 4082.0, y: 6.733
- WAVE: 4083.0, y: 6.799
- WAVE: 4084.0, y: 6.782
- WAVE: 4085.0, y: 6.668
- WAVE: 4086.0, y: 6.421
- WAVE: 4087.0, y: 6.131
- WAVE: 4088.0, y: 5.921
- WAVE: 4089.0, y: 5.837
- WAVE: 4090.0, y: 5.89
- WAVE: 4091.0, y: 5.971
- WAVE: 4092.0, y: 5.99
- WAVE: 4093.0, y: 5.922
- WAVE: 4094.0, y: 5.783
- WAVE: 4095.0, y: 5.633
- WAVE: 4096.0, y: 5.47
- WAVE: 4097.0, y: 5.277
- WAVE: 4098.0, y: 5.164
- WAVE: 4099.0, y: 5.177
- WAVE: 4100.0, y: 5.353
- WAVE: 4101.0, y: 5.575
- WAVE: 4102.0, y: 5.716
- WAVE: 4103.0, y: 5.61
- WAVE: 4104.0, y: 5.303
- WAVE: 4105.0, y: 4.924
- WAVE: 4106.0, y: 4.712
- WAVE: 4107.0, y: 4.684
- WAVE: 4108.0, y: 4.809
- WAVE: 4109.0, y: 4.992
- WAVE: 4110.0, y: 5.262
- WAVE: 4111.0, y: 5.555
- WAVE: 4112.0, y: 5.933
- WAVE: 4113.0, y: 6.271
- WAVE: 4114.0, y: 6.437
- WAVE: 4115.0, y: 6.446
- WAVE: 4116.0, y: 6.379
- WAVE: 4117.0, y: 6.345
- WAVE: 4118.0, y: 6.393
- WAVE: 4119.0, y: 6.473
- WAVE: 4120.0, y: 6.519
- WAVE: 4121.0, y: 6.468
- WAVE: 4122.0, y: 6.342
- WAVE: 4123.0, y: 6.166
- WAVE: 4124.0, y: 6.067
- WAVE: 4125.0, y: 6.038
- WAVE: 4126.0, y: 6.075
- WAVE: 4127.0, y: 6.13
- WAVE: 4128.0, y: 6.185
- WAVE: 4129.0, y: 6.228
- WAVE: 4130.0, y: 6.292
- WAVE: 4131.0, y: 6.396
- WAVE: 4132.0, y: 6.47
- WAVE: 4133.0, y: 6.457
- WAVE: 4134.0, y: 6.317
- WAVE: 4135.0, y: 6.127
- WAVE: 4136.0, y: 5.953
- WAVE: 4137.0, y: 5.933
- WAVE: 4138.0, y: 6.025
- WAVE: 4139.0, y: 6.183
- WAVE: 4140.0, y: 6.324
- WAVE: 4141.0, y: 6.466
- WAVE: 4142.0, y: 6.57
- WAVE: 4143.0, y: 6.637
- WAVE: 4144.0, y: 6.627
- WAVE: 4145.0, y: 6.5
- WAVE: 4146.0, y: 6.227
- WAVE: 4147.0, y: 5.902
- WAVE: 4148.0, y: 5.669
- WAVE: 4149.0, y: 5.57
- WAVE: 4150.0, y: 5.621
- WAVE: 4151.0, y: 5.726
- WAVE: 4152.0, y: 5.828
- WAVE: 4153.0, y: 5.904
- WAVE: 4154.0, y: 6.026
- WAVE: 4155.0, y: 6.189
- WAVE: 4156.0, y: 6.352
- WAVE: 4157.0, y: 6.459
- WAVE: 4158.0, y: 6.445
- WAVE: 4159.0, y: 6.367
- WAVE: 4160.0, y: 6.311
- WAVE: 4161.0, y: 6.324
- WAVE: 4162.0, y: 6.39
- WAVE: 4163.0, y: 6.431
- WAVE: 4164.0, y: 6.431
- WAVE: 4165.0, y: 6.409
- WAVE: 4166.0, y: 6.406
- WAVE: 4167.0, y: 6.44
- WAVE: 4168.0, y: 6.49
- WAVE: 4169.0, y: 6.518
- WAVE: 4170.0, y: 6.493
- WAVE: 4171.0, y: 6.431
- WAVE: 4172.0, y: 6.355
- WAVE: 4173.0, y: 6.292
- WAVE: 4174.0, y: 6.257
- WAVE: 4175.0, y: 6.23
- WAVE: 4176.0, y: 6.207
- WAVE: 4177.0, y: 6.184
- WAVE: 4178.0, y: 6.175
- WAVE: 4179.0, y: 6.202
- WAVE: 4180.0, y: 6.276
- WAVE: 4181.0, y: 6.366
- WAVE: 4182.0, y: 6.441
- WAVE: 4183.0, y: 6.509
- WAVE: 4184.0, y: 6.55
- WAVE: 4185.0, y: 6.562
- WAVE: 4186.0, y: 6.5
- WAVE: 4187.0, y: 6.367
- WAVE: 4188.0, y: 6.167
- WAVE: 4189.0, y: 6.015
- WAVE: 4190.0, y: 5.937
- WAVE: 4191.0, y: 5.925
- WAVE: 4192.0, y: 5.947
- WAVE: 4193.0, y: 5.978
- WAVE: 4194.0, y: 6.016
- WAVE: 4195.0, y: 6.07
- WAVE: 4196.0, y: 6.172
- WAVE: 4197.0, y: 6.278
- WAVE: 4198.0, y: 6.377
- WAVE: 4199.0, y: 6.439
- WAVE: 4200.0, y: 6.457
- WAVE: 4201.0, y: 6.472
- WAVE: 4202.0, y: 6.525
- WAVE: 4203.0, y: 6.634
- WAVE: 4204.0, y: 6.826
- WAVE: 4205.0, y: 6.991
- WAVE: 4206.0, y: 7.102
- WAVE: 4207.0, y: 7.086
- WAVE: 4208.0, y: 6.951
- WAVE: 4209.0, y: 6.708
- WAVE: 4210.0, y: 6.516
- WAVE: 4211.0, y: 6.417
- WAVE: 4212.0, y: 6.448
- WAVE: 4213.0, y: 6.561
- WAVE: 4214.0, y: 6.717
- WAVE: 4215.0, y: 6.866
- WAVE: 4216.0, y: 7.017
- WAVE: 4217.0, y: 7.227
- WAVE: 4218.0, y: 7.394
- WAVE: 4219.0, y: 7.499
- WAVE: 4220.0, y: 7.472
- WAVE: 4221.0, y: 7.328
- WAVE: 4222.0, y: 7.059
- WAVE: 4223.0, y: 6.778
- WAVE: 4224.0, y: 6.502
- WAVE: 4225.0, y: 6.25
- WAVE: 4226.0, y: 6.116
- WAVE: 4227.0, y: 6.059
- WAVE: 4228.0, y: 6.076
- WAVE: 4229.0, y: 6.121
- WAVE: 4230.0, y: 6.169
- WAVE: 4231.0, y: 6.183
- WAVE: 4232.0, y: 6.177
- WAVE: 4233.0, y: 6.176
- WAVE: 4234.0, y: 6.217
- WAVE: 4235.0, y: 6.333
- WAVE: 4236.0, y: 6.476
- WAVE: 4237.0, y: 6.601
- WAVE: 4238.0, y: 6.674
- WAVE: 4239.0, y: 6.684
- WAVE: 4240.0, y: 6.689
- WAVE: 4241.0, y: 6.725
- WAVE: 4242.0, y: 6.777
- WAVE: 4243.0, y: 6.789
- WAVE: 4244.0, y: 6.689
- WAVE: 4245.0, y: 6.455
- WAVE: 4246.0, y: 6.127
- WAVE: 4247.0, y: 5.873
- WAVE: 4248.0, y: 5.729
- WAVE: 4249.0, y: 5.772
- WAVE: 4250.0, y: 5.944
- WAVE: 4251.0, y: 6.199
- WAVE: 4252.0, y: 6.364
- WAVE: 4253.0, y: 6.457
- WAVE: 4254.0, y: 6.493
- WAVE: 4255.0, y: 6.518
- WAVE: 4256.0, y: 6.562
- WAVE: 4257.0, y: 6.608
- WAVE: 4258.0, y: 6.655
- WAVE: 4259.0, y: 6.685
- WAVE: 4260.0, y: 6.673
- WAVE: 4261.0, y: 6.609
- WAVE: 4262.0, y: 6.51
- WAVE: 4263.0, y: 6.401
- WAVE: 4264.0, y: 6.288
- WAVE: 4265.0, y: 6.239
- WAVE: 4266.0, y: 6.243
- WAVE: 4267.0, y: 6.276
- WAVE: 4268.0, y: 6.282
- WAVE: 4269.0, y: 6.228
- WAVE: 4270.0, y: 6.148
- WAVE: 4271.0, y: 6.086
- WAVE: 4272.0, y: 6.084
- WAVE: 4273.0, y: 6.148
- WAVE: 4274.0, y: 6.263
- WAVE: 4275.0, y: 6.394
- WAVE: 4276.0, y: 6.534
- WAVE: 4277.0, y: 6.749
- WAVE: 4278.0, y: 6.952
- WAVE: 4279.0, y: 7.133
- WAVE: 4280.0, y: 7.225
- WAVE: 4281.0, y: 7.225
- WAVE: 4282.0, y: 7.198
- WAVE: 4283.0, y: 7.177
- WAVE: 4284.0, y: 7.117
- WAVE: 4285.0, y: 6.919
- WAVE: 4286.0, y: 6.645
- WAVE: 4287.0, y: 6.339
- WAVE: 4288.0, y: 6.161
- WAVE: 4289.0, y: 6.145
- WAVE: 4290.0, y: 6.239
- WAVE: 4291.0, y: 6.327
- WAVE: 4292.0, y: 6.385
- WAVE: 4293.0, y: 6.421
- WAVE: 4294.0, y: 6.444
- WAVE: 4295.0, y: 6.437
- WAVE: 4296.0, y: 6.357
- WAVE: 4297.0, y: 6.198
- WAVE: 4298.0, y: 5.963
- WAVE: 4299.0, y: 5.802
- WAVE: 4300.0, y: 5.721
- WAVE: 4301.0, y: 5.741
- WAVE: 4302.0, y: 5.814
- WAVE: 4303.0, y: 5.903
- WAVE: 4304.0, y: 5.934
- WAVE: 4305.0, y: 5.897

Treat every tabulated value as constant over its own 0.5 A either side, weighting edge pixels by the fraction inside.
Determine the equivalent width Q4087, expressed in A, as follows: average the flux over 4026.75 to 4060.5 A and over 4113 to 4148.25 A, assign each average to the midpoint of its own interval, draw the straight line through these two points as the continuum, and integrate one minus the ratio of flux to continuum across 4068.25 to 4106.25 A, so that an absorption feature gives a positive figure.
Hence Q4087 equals 2.5 A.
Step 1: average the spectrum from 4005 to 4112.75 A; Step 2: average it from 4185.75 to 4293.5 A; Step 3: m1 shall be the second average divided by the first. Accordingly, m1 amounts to 1.08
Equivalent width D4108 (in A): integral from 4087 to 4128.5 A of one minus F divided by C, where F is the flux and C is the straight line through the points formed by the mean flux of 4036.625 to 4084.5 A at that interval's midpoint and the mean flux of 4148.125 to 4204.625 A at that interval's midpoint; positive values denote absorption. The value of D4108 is 2.7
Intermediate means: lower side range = 6.13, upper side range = 6.27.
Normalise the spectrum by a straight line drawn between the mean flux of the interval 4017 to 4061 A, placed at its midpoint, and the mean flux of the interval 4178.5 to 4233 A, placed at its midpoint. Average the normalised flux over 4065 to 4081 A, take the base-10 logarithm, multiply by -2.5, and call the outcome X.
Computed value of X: 0.078 mag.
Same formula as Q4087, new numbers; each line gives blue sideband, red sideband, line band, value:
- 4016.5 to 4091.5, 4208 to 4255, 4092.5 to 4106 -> 1.8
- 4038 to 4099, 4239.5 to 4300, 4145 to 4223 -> -1.8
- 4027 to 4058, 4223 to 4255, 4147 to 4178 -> 0.1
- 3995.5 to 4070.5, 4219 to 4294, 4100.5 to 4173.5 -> 2.8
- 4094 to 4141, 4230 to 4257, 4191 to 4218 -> -1.5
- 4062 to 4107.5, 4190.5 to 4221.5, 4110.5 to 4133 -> -0.7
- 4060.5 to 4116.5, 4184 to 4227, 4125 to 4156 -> 0.0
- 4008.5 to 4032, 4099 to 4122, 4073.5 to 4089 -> -0.3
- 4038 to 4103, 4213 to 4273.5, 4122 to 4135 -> -0.1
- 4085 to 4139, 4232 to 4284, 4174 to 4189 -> -0.4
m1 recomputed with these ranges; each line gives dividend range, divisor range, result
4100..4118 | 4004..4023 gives 0.86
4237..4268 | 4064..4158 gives 1.07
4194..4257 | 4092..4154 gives 1.10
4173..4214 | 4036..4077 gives 1.05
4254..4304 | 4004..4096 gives 1.04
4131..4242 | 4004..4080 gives 1.04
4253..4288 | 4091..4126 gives 1.14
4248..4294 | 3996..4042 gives 1.04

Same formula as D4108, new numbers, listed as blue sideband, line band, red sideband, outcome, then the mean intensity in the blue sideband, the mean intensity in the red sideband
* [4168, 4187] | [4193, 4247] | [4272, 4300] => -1.3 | 6.37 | 6.53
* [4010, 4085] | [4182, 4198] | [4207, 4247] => 0.8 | 6.19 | 6.61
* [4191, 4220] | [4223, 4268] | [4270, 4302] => 1.2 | 6.63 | 6.45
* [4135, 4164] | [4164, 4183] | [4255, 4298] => -0.3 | 6.18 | 6.51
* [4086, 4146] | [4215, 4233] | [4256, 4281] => -0.9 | 5.95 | 6.49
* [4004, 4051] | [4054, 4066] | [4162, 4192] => 0.4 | 6.35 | 6.32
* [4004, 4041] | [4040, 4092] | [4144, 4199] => 1.7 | 6.34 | 6.23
